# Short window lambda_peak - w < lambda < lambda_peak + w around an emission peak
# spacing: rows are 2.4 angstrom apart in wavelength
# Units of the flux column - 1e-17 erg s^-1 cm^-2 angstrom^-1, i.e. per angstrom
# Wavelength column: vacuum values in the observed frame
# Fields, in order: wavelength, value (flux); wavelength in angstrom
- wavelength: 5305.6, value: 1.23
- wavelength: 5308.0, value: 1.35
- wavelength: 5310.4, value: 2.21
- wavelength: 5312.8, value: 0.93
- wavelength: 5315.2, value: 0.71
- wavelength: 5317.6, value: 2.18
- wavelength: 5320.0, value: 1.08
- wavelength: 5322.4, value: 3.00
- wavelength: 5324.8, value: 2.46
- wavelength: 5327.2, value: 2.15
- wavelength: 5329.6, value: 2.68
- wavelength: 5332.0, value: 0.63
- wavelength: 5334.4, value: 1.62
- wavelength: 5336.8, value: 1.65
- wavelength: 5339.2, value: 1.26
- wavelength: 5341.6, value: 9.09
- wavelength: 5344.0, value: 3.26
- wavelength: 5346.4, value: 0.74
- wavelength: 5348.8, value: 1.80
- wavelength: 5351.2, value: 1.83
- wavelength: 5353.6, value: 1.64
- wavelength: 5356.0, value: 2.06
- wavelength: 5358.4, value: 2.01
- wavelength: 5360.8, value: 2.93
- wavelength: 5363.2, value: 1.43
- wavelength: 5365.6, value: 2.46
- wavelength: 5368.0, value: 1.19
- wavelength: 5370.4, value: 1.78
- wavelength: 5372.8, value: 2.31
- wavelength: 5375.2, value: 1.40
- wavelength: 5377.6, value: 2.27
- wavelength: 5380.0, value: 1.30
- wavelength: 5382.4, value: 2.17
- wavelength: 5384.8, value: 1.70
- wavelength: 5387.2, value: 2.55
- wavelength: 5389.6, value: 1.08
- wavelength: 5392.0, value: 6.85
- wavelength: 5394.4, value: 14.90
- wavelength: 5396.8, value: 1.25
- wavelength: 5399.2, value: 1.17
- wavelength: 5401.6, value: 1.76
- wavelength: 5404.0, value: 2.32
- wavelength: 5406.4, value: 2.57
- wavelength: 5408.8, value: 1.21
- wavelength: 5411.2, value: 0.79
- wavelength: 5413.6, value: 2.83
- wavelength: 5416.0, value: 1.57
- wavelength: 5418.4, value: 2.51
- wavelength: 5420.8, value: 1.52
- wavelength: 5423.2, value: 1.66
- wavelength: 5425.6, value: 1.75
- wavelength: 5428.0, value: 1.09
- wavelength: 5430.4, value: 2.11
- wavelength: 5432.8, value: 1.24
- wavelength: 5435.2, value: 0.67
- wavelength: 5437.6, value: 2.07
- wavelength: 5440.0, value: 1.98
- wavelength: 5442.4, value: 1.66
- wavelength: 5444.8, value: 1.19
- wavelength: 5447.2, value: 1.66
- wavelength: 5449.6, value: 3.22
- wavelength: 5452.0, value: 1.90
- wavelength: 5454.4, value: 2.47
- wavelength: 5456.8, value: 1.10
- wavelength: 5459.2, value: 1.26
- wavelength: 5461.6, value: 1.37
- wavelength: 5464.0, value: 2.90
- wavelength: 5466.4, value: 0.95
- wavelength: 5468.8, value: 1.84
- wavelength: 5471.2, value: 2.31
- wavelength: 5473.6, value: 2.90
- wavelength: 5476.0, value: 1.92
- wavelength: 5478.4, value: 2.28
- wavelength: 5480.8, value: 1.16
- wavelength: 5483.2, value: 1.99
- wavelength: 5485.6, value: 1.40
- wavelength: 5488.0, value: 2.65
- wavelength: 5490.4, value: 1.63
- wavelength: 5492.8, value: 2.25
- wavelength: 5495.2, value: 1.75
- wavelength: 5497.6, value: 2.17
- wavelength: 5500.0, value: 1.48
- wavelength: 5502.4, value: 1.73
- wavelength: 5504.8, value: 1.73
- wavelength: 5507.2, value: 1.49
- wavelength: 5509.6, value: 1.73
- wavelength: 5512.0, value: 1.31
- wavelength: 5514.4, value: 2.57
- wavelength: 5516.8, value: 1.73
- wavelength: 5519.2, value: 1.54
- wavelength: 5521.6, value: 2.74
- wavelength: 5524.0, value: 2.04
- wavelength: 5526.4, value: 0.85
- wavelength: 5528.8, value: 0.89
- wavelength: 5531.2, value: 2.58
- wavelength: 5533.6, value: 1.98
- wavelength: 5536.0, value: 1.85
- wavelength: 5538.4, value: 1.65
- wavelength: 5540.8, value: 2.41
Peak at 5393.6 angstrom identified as [O III]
